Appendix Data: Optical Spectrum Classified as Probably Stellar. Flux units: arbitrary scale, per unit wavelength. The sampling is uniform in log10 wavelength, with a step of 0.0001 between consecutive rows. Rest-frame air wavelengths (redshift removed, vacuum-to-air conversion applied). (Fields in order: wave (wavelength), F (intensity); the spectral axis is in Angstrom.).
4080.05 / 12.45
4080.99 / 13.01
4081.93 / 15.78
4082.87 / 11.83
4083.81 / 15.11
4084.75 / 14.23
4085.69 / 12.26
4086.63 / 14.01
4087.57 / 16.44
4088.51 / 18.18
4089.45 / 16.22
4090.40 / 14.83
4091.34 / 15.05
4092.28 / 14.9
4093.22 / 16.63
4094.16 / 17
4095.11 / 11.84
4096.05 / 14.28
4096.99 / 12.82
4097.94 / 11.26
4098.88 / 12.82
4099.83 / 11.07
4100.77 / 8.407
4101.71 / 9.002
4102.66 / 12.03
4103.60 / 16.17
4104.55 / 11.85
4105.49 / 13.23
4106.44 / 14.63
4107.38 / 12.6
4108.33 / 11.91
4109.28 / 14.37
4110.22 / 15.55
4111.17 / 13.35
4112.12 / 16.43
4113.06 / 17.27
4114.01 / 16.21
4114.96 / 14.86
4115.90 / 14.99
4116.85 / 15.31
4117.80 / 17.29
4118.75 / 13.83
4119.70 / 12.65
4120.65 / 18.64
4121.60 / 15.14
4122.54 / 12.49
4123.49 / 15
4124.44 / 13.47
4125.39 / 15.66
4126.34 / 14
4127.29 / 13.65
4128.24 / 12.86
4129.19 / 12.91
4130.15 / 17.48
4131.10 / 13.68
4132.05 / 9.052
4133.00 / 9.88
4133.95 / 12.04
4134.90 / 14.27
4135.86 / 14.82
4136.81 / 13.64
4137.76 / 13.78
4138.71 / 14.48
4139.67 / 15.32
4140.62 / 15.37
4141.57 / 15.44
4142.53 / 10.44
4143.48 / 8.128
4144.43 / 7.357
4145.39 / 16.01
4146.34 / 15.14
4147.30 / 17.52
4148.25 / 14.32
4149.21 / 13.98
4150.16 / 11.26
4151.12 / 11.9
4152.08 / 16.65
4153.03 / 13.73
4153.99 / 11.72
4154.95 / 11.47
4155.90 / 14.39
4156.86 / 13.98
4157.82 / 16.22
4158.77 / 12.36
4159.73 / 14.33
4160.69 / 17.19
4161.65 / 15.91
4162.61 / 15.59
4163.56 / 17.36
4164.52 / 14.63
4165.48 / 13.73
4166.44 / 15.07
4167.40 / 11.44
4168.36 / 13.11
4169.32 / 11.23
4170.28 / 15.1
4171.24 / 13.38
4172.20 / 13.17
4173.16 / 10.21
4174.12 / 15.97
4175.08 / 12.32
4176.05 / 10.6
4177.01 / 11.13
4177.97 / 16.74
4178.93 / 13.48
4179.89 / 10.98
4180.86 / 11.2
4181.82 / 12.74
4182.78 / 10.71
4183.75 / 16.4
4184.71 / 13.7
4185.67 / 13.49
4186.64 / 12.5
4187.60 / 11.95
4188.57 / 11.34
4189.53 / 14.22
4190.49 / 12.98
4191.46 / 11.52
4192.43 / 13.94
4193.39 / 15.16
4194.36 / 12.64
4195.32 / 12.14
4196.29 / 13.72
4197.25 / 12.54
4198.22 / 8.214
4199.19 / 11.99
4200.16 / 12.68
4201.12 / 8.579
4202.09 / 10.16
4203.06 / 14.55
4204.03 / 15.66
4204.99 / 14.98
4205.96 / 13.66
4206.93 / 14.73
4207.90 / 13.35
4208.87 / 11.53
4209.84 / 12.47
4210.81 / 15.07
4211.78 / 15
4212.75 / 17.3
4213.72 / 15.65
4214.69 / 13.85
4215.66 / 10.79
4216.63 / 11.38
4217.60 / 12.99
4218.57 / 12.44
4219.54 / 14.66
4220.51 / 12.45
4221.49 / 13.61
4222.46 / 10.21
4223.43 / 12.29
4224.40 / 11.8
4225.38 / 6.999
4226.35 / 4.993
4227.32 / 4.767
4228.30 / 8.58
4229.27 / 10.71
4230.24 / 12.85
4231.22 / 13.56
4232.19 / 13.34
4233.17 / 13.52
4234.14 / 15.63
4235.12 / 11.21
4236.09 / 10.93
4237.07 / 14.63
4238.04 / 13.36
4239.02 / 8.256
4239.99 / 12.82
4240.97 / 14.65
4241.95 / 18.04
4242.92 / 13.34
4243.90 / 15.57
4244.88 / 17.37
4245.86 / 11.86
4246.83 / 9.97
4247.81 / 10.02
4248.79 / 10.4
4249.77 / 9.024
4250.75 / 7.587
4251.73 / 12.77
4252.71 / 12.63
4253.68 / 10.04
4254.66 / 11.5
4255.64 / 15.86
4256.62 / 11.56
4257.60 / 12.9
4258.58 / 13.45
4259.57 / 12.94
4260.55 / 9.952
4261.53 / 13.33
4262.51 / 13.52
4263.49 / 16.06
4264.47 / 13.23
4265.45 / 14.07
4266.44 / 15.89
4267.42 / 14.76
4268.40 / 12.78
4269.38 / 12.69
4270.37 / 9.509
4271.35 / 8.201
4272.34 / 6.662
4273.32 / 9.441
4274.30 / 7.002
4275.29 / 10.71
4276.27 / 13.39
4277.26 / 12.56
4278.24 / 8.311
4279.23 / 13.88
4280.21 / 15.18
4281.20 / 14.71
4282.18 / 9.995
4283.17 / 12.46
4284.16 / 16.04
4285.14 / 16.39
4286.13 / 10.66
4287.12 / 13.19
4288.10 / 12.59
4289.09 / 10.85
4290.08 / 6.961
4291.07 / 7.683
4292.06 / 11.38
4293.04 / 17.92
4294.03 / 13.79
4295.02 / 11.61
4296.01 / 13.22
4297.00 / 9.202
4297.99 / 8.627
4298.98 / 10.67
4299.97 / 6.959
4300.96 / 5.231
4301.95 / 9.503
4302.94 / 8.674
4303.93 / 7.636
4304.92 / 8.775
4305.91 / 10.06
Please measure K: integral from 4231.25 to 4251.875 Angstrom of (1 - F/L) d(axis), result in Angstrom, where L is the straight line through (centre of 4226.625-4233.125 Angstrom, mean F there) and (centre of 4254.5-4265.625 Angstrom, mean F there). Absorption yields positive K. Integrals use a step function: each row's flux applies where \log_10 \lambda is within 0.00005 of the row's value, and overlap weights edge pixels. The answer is -1.8 Angstrom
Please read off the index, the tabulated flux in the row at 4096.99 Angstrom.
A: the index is 12.82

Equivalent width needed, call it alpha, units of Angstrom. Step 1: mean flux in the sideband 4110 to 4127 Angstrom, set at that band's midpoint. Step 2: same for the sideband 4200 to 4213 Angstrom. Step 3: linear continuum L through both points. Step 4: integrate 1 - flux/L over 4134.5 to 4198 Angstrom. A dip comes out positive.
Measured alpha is 3.51 Angstrom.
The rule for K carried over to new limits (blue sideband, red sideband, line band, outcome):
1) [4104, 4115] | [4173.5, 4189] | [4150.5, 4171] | -1.4 Angstrom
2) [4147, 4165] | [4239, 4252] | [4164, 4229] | 4.5 Angstrom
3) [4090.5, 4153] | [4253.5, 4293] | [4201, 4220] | -1.1 Angstrom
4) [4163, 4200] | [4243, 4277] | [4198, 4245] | -0.5 Angstrom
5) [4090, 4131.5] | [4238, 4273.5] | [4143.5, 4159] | 0.1 Angstrom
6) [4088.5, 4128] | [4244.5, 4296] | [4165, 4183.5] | 0.7 Angstrom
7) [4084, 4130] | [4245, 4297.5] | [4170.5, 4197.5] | 0.5 Angstrom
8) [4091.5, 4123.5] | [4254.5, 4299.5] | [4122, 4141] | 0.1 Angstrom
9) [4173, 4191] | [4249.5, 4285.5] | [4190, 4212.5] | -0.5 Angstrom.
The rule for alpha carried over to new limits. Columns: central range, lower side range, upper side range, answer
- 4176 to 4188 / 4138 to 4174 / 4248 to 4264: 0.5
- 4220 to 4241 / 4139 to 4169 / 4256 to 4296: 2.4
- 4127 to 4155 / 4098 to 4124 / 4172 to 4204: 0.2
